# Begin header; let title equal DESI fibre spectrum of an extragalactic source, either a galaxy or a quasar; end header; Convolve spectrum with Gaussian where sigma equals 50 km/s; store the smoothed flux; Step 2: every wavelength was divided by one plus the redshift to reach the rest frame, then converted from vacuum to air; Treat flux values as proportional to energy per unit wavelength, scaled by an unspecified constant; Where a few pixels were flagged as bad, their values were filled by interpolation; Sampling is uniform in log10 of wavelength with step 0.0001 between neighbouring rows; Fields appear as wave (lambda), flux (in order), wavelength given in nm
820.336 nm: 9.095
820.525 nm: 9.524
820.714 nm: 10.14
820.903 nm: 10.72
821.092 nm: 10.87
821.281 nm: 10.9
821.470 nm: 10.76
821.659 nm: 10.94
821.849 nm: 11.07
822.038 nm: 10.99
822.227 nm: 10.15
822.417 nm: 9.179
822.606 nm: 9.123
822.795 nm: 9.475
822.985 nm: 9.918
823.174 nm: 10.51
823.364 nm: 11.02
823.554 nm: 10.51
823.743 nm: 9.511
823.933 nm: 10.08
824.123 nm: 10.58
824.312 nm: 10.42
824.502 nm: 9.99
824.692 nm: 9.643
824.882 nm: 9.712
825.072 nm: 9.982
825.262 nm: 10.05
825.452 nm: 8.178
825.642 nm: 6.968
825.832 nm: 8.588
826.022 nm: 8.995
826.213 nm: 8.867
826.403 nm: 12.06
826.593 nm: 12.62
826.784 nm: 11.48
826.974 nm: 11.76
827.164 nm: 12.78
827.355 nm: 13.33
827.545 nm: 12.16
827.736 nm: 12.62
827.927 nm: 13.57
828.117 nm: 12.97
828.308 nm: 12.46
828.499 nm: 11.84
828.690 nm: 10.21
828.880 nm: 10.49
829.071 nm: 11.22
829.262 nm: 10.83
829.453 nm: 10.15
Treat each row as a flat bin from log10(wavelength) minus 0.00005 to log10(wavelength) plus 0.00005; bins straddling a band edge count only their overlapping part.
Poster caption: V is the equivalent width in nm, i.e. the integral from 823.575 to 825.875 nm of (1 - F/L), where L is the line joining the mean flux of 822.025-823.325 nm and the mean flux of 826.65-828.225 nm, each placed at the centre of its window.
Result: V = 0.31 nm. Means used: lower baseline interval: 9.89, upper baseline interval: 12.6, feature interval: 9.53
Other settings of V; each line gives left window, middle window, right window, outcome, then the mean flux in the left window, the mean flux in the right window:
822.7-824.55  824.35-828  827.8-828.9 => 0.18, 10.2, 12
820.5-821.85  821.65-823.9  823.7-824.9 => 0.03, 10.6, 10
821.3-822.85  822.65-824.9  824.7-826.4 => -0.09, 10.3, 9.12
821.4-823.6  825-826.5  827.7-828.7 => 0.30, 10.3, 12.4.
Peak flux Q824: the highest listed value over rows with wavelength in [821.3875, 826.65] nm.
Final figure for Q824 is 12.62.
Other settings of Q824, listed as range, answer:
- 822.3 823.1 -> 9.918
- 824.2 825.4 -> 10.42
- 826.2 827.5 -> 13.33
